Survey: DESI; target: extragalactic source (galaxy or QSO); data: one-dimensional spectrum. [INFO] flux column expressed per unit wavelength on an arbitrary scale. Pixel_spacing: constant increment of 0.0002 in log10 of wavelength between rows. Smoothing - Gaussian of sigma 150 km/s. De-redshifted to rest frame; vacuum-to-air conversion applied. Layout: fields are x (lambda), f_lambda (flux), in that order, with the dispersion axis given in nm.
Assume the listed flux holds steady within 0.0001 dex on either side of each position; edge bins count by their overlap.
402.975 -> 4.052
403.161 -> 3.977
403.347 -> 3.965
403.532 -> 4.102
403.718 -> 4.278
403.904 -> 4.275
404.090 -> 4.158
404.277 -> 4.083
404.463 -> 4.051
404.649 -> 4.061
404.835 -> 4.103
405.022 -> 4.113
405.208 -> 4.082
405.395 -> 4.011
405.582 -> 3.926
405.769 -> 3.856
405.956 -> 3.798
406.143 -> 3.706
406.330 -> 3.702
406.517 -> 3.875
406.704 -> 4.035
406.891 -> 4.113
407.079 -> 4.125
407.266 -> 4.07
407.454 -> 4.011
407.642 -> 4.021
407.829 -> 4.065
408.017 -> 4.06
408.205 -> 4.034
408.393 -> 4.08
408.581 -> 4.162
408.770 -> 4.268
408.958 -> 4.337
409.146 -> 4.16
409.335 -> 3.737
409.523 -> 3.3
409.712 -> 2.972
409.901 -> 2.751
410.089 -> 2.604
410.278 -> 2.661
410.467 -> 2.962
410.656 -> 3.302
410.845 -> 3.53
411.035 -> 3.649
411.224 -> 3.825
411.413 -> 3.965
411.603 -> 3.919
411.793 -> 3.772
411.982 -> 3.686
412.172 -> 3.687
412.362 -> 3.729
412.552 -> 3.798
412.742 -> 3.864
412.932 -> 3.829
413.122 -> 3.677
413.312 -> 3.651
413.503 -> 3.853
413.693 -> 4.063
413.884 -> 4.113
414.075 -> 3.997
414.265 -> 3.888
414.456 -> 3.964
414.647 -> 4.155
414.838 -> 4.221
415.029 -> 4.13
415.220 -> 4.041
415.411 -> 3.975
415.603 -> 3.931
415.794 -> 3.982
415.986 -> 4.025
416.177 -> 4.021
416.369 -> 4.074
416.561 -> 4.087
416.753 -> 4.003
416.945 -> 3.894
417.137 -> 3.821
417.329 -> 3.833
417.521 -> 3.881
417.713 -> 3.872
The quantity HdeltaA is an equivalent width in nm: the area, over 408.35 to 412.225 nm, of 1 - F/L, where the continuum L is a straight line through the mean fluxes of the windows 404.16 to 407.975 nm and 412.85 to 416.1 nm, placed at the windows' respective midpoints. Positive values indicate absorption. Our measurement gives 0.39 nm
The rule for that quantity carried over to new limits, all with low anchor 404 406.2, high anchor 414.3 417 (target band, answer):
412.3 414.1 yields 0.08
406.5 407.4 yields -0.01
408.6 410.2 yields 0.19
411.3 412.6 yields 0.07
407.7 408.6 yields -0.01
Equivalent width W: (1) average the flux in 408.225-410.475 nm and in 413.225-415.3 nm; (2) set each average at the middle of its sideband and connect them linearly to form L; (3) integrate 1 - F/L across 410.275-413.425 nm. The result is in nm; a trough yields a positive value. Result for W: 0.11 nm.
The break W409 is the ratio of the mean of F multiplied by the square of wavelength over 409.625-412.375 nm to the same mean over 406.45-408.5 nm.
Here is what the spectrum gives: 0.9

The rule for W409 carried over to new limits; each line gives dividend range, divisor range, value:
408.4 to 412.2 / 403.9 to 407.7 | 0.91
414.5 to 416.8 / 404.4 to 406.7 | 1.08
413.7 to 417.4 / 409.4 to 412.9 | 1.19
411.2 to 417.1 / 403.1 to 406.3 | 1.02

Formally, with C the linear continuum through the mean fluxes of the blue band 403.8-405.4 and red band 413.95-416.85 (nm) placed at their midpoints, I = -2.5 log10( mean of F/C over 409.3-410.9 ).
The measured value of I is 0.31 mag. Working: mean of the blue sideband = 4.11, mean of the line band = 3.06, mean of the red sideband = 4.03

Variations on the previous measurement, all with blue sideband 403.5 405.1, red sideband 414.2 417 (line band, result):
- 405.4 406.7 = 0.08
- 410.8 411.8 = 0.08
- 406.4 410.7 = 0.10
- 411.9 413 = 0.08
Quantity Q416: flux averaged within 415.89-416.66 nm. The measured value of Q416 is 4.05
